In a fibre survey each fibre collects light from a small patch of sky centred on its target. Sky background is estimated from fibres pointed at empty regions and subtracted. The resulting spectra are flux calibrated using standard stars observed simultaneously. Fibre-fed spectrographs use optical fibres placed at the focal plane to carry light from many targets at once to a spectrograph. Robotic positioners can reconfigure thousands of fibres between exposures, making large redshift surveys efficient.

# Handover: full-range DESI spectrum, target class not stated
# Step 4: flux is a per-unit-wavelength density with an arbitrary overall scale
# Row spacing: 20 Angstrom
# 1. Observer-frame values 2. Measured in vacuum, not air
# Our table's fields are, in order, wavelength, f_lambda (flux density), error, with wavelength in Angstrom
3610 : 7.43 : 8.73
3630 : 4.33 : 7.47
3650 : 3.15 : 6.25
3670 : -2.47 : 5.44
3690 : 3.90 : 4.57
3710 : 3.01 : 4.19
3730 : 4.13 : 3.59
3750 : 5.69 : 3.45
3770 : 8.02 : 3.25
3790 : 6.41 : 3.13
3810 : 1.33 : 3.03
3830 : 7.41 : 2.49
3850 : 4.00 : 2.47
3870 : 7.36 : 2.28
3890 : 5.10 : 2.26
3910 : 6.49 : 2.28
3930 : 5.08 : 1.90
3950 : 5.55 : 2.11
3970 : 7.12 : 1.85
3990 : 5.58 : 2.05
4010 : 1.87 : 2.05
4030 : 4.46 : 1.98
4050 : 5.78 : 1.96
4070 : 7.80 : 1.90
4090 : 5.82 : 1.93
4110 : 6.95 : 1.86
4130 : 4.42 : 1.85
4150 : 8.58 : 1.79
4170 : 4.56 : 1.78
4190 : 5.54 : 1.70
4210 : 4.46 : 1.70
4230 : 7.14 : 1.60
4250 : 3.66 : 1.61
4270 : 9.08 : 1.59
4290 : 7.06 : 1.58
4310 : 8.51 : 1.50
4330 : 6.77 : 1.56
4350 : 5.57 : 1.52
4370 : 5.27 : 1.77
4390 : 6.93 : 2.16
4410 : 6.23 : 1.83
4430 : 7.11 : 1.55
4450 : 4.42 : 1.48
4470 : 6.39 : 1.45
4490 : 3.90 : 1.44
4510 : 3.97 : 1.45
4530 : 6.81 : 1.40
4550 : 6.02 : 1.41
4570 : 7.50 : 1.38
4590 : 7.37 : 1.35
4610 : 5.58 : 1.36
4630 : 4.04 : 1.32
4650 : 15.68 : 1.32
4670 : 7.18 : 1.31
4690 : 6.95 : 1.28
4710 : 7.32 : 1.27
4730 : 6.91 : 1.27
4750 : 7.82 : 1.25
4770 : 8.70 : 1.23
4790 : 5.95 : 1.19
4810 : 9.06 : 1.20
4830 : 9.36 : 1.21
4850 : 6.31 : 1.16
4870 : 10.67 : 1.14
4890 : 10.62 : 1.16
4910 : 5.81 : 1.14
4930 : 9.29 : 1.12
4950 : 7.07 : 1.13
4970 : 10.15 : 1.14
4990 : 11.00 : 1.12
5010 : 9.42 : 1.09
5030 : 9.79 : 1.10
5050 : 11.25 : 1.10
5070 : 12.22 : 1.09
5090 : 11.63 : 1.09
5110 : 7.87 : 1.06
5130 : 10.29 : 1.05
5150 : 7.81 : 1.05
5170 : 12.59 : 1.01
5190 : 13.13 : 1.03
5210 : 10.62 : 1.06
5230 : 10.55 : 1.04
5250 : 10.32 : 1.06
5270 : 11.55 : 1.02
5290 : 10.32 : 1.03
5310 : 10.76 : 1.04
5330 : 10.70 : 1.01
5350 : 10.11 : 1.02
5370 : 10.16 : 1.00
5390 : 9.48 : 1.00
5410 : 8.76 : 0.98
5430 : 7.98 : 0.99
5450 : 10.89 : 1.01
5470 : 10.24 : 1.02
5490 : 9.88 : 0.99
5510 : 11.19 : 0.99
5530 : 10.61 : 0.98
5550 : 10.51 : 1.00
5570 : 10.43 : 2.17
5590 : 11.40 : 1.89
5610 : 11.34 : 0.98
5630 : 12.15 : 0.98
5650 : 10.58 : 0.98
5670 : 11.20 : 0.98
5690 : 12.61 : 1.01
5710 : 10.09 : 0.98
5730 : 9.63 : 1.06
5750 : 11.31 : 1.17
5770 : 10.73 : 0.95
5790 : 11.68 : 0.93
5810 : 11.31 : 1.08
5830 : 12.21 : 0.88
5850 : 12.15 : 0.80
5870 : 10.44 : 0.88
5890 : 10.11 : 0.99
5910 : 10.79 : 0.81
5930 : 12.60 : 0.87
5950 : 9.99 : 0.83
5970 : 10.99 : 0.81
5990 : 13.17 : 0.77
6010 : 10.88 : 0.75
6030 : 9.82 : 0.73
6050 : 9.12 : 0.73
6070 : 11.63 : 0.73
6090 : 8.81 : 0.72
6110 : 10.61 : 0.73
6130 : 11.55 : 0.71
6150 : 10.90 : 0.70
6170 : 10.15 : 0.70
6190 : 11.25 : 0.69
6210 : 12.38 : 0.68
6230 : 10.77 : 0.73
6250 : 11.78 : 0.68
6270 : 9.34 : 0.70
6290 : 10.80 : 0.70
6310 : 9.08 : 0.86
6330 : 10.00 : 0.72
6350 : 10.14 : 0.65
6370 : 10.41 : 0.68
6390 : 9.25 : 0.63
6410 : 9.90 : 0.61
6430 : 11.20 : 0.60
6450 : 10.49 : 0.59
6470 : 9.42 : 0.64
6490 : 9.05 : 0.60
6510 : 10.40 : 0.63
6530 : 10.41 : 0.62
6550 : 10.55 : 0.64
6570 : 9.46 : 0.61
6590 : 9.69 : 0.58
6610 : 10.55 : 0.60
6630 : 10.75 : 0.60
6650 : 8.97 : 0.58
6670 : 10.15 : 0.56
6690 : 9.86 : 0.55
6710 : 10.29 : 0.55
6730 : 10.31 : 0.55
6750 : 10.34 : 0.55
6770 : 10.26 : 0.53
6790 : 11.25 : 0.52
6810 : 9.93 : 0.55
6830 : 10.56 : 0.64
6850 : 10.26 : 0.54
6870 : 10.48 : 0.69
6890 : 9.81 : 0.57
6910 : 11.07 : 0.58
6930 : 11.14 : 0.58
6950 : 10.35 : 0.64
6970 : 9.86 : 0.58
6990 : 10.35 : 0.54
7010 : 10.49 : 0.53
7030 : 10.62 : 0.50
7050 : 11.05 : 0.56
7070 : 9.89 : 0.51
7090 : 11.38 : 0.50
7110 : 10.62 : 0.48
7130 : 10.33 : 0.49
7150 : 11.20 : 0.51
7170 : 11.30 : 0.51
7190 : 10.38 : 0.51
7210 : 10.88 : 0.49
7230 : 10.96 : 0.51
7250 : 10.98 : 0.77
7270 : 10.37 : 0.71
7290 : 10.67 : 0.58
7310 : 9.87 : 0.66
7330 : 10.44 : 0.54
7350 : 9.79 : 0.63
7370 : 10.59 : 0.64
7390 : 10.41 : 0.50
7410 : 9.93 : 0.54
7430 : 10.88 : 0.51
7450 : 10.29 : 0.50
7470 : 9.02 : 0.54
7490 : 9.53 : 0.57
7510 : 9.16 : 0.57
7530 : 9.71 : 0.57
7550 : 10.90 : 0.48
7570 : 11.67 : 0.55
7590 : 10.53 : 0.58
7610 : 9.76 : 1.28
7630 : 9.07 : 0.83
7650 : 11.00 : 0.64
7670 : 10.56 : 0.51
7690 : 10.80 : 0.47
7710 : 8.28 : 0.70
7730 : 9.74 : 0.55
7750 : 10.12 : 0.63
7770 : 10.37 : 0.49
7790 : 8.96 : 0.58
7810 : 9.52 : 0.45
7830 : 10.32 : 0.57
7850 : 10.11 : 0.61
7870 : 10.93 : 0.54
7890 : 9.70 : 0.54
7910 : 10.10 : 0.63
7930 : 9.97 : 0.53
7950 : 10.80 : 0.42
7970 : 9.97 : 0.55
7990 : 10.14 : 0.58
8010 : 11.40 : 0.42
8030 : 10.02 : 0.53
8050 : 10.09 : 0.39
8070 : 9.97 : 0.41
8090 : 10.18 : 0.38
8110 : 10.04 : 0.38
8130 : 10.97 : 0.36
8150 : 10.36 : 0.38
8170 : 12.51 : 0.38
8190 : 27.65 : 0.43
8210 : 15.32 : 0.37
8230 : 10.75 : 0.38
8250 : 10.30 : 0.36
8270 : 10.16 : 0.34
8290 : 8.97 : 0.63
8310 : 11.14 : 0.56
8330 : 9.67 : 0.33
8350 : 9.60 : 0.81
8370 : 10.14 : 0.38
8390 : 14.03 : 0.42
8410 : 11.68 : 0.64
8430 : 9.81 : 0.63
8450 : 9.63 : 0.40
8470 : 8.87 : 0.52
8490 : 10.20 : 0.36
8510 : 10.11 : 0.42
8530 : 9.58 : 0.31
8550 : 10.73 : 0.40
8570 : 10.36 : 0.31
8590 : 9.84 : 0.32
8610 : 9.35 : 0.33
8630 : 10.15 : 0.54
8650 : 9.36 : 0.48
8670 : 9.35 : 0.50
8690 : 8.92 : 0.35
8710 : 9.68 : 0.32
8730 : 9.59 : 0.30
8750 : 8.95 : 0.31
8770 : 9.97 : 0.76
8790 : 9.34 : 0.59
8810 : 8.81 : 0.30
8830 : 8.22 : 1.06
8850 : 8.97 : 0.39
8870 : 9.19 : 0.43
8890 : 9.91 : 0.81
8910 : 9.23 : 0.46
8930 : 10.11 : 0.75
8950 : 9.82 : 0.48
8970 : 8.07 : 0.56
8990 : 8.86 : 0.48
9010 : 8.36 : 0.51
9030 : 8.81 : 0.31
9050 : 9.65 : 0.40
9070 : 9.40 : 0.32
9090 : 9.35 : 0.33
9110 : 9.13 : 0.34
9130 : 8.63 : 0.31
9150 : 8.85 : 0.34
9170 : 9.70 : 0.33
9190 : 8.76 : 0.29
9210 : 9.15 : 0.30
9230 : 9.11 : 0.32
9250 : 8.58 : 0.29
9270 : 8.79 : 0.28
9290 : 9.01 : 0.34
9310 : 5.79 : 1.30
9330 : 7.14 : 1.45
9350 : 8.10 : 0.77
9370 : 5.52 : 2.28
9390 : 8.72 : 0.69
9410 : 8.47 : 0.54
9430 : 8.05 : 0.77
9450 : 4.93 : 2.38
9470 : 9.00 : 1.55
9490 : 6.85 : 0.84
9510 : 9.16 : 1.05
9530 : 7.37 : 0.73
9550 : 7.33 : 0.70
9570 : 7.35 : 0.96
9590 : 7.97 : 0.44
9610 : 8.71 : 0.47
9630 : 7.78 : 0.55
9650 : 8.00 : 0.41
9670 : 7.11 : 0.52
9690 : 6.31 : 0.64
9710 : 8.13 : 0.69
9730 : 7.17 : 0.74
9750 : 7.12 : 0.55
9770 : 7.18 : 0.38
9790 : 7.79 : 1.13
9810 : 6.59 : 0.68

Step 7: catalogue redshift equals 0.248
